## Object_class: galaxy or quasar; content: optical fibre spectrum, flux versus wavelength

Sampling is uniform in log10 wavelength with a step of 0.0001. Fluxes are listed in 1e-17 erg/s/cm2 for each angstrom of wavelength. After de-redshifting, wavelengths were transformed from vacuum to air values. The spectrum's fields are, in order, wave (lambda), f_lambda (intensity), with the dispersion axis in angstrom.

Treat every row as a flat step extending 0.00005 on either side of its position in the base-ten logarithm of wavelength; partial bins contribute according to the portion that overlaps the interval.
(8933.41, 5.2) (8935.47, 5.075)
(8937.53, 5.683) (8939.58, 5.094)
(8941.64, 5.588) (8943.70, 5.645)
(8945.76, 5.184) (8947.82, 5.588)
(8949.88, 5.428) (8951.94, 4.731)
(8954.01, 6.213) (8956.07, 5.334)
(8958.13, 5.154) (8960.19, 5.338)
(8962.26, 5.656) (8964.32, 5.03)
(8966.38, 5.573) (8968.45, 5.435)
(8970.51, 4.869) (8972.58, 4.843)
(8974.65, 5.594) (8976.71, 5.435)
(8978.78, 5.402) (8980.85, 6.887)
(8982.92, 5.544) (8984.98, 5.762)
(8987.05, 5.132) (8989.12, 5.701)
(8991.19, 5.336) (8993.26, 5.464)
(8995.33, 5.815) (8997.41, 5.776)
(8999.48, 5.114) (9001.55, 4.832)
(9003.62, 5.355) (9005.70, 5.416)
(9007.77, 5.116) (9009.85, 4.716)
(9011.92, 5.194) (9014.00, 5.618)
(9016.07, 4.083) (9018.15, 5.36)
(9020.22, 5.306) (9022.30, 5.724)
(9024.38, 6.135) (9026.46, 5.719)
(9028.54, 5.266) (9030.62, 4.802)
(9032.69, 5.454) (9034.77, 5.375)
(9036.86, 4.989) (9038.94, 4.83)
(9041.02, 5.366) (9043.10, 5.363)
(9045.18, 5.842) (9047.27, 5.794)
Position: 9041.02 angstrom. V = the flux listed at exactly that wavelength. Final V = 5.366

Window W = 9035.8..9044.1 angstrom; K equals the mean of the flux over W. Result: 5.13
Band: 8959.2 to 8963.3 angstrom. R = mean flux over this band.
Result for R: 5.49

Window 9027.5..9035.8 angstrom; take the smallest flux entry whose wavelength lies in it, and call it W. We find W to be 4.802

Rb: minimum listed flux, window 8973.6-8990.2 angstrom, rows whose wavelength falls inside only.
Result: 5.132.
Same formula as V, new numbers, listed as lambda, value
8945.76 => 5.184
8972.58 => 4.843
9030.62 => 4.802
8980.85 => 6.887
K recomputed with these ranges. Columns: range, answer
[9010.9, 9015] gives 5.4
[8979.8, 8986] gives 6.07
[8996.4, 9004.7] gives 5.27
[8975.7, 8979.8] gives 5.41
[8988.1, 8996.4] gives 5.57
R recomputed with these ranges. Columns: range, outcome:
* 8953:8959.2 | 5.57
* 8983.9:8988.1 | 5.46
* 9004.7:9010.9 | 5.08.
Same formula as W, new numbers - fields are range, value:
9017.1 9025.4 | 5.306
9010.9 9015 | 5.194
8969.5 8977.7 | 4.843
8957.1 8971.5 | 4.869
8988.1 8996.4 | 5.336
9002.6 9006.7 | 5.355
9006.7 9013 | 4.716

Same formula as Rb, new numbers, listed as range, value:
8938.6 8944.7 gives 5.094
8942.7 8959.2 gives 4.731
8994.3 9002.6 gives 4.832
